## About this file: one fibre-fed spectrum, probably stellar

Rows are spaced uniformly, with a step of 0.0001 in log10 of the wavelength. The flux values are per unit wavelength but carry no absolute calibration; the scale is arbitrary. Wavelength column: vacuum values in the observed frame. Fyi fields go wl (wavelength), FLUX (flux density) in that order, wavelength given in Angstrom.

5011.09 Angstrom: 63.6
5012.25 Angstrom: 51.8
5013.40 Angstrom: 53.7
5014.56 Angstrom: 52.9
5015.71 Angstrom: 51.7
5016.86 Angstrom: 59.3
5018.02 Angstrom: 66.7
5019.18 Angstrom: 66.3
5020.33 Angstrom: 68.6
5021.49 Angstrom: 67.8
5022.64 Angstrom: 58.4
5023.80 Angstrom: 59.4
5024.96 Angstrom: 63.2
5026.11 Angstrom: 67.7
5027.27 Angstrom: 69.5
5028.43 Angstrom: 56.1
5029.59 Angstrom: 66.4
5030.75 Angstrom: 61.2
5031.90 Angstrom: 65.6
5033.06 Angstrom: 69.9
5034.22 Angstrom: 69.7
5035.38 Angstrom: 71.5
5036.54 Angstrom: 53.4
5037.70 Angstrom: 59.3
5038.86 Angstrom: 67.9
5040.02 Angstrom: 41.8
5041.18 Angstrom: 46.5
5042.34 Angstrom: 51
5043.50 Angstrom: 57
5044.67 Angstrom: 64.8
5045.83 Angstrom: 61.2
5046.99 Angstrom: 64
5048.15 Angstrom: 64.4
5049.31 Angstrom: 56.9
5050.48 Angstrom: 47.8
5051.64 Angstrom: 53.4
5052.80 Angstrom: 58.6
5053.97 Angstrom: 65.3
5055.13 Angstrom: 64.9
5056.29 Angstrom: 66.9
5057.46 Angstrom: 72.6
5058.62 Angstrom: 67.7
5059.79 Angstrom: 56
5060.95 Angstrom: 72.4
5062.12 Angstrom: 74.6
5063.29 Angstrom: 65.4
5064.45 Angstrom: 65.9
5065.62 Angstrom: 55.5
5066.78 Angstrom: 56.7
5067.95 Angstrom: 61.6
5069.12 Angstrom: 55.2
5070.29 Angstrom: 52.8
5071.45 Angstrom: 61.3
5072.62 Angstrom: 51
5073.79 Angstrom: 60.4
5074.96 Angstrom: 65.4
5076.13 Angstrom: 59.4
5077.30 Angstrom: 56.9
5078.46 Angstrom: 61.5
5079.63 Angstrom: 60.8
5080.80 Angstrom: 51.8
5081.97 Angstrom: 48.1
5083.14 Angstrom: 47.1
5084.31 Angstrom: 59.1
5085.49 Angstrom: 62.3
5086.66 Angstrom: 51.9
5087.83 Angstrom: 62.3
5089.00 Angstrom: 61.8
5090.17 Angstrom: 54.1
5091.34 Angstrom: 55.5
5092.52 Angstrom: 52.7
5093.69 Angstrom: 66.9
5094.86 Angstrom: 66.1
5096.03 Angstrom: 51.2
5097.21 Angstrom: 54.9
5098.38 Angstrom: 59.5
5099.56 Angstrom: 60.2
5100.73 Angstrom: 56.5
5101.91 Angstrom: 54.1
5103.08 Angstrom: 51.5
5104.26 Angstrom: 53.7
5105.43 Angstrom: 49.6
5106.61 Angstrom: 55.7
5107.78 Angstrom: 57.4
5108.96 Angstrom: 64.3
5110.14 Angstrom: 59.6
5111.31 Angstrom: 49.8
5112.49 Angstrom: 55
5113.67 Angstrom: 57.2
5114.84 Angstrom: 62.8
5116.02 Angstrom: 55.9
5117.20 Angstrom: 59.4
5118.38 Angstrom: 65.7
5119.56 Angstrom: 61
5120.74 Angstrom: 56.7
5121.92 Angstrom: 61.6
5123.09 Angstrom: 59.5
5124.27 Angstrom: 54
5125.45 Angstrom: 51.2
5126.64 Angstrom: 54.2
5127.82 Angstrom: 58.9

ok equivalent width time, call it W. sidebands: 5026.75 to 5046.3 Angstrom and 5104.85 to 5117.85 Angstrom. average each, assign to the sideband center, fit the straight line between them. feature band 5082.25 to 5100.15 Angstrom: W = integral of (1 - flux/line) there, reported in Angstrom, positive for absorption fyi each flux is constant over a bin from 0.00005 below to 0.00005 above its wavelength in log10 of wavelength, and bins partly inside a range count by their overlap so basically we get 0.1 Angstrom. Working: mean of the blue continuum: 60.7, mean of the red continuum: 57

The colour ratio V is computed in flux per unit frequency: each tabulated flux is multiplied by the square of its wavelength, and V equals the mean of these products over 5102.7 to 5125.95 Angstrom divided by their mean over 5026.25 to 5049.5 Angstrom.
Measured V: 0.96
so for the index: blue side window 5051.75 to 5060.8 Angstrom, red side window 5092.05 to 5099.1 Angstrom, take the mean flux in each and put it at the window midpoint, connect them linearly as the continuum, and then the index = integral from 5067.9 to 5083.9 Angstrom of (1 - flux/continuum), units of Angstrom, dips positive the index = 1.31 Angstrom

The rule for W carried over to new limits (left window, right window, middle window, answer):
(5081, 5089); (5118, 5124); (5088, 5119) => 0.3 Angstrom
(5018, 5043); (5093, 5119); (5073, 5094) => 0.5 Angstrom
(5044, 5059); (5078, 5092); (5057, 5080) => -0.9 Angstrom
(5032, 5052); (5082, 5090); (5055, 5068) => -1.6 Angstrom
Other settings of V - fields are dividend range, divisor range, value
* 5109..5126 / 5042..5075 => 0.97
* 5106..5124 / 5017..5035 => 0.93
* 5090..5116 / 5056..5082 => 0.94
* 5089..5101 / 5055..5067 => 0.90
